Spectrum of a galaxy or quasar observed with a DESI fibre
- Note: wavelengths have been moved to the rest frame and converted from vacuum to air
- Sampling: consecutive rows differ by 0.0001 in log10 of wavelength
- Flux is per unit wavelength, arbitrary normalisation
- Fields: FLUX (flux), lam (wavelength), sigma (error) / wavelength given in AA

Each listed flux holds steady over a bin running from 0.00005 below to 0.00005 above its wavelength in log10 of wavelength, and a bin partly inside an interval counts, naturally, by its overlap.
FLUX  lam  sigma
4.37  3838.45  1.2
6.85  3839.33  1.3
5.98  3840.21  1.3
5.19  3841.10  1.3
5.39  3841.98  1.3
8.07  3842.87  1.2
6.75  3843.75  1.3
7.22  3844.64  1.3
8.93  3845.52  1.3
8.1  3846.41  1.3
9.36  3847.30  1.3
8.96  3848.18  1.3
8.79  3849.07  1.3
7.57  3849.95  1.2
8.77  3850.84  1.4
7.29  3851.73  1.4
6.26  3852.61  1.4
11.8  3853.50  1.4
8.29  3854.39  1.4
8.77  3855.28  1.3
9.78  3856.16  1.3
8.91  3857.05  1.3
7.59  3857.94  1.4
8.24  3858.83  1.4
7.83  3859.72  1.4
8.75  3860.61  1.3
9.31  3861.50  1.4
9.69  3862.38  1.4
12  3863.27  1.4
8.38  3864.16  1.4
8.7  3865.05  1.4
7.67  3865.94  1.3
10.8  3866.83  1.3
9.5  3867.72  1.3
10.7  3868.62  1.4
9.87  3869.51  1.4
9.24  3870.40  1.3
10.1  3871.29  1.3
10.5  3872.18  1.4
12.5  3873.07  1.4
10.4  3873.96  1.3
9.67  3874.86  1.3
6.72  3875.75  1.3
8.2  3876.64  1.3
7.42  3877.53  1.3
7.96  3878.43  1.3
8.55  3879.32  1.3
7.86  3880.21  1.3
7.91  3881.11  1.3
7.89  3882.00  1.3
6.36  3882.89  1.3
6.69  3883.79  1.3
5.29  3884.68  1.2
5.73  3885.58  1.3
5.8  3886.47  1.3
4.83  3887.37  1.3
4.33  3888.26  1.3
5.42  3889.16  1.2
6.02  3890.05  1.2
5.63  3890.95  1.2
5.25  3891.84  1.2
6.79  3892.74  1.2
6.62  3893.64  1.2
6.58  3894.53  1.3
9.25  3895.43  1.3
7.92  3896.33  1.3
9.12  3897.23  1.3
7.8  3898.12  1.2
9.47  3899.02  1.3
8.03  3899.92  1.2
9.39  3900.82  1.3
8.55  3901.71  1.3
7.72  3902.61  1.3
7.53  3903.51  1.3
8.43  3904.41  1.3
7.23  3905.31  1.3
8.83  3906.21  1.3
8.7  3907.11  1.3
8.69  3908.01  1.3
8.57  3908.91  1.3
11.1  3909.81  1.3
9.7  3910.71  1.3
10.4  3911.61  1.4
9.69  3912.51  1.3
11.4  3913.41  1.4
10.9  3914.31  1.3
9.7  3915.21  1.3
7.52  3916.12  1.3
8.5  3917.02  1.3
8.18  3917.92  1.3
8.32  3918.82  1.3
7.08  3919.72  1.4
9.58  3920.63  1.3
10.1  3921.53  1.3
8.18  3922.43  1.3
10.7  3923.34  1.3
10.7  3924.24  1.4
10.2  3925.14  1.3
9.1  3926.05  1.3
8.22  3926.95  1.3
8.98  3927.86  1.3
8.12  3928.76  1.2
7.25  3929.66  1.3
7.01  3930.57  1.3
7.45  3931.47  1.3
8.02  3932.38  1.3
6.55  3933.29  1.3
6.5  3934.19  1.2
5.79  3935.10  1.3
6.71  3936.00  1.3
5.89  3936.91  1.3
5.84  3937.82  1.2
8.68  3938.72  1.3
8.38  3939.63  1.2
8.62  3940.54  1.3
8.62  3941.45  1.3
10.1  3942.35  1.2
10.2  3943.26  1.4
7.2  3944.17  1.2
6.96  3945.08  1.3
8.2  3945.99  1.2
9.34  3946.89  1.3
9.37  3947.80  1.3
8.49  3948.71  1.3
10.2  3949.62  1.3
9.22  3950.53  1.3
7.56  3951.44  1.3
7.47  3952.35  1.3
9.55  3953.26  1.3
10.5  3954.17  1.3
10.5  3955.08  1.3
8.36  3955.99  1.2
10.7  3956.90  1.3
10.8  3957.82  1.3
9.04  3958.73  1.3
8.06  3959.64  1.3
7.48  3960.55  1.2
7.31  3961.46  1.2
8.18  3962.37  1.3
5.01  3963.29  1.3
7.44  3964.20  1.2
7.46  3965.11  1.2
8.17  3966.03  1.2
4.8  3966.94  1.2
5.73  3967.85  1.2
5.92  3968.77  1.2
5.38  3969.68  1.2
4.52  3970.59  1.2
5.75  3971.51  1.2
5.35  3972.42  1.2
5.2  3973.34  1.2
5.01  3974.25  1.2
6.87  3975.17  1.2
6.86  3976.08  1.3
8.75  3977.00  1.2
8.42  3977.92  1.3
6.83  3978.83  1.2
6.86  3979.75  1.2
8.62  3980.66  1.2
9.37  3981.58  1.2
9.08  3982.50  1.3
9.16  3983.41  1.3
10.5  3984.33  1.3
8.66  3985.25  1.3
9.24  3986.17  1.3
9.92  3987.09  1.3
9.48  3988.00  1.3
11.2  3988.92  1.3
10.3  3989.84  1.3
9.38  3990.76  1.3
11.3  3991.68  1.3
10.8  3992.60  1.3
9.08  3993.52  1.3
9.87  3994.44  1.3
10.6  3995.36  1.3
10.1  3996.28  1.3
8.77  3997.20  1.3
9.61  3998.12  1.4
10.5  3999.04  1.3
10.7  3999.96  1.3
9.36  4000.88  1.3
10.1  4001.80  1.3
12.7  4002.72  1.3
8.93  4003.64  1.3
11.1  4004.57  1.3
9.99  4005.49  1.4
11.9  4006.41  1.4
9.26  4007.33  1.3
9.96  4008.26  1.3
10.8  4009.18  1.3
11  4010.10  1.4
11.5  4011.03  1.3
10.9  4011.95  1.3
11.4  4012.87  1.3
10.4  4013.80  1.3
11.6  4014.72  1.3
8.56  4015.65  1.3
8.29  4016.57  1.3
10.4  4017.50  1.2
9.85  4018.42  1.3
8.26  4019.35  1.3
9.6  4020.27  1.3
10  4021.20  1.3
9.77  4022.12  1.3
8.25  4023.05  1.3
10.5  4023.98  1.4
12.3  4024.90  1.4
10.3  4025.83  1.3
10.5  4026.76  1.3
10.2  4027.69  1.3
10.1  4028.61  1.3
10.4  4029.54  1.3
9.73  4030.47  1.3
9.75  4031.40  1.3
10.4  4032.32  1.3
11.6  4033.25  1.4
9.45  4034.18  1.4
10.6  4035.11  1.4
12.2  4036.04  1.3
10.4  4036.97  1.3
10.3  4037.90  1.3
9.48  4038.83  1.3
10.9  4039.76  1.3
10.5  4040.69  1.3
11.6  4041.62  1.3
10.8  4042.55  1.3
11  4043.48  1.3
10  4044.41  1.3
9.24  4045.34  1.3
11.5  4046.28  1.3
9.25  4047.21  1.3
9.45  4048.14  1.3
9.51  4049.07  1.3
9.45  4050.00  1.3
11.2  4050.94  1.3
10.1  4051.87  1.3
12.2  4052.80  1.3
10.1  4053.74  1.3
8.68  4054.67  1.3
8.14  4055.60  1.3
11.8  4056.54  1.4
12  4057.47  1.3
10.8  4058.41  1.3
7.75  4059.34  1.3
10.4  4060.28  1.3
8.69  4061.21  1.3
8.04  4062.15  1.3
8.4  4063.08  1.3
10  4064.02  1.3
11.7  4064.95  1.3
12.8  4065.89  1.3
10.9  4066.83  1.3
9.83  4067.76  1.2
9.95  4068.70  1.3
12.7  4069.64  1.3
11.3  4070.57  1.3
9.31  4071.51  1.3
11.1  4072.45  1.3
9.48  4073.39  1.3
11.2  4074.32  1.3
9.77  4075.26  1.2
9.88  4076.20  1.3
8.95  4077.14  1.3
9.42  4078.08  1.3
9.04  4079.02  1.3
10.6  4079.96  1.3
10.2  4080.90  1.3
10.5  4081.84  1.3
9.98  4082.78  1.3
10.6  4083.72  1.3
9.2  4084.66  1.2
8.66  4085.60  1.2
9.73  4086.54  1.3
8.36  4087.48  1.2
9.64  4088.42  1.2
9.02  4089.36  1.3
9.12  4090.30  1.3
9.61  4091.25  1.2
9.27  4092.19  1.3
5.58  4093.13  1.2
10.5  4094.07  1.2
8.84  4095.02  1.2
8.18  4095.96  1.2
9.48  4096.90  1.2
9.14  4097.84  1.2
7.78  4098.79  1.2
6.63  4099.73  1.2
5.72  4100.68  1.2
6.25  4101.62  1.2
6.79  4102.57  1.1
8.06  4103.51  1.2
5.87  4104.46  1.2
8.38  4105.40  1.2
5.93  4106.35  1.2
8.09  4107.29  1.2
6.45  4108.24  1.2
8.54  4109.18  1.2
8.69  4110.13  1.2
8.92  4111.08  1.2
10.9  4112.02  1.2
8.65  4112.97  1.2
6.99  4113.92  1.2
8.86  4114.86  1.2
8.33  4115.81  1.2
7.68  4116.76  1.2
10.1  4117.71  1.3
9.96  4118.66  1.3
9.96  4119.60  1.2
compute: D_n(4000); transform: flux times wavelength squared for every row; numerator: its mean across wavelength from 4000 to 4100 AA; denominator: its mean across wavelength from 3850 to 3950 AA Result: 1.29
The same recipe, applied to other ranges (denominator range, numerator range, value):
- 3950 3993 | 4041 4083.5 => 1.31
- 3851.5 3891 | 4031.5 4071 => 1.37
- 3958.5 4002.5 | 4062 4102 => 1.20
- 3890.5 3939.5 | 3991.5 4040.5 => 1.30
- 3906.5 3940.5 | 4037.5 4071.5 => 1.28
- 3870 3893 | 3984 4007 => 1.45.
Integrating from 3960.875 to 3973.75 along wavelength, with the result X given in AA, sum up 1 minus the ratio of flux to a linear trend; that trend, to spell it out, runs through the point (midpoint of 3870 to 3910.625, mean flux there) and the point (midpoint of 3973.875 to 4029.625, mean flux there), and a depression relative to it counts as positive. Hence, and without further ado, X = 4.19 AA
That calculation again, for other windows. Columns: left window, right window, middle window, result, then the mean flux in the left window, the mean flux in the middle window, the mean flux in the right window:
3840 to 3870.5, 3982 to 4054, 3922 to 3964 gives 4.8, 8.54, 8.37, 10.2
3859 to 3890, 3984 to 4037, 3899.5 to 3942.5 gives 2.0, 8.28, 8.52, 10.2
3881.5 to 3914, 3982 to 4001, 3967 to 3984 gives 4.8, 7.71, 6.85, 9.89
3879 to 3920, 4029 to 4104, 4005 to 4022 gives -1.9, 7.86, 10.2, 9.75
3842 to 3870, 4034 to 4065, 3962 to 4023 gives 5.0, 8.74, 8.95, 10.2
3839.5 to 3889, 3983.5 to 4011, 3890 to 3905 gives 1.8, 8.21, 7.69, 10.2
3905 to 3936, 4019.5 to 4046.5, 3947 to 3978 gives 5.5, 8.71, 7.63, 10.4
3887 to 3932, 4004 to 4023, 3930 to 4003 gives 7.9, 8.3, 8.34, 10.2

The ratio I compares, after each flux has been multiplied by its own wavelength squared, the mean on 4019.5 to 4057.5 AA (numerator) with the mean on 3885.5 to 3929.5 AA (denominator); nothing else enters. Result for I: 1.3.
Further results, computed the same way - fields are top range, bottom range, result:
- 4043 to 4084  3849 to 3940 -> 1.33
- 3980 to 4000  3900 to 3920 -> 1.14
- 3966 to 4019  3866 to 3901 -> 1.22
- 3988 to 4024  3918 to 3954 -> 1.26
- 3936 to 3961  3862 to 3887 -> 1.05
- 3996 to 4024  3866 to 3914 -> 1.31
